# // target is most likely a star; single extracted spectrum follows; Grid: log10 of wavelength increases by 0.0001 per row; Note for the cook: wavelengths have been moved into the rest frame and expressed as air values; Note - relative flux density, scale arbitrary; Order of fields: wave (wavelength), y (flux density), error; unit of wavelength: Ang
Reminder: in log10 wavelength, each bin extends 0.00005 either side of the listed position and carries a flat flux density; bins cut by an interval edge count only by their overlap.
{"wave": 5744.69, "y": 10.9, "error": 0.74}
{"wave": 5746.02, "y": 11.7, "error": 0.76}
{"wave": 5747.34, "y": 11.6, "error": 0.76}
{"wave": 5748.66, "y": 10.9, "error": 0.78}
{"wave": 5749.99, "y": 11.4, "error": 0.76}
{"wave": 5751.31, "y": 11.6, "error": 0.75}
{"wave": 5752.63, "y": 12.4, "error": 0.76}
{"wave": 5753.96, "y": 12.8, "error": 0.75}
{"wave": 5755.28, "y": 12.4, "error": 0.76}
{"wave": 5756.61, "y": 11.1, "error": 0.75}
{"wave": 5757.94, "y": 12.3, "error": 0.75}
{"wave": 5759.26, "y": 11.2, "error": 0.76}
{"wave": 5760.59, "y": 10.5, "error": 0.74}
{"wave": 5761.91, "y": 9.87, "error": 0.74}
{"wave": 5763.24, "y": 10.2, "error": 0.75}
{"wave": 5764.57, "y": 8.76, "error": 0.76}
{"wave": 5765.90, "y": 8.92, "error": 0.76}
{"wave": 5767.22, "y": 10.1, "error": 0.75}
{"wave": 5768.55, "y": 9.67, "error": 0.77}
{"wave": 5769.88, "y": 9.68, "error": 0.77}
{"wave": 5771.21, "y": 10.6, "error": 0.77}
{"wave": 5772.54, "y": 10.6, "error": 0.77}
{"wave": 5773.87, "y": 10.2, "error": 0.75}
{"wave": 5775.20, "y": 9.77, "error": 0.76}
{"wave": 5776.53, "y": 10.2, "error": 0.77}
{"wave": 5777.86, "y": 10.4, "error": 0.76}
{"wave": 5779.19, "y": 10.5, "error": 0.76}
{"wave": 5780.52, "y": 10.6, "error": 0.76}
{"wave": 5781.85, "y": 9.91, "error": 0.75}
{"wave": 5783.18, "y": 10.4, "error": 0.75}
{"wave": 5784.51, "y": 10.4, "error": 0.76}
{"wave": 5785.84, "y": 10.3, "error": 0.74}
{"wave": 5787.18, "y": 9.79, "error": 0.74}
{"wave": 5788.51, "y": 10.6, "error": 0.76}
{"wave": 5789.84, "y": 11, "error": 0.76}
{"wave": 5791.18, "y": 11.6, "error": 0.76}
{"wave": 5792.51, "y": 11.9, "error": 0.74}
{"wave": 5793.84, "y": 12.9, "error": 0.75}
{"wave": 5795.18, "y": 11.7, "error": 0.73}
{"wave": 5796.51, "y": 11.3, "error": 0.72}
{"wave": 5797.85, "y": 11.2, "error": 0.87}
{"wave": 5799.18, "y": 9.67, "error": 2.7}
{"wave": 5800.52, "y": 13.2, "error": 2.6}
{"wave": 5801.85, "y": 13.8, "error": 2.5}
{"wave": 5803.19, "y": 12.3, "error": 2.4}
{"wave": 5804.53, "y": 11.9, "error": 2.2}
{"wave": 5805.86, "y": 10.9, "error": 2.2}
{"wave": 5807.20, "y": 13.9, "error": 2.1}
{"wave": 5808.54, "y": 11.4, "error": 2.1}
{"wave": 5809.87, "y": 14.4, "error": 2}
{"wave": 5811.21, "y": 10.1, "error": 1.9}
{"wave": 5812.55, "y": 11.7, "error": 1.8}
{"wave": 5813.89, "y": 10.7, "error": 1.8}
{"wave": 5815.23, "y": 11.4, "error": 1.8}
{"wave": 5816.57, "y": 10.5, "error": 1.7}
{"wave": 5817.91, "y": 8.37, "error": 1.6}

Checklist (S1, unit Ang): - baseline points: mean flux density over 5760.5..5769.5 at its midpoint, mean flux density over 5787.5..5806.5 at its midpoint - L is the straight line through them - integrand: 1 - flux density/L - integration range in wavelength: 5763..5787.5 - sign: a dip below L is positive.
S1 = 0.6 Ang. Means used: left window 9.67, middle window 10.1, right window 11.7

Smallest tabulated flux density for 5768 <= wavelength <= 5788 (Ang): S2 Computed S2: 9.67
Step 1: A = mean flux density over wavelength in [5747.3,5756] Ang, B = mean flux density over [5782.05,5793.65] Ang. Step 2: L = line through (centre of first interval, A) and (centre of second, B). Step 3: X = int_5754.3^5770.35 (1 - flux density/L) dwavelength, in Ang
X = 1.6 Ang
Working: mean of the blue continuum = 11.9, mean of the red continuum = 10.8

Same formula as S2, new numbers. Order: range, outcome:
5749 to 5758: 11.1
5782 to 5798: 9.79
